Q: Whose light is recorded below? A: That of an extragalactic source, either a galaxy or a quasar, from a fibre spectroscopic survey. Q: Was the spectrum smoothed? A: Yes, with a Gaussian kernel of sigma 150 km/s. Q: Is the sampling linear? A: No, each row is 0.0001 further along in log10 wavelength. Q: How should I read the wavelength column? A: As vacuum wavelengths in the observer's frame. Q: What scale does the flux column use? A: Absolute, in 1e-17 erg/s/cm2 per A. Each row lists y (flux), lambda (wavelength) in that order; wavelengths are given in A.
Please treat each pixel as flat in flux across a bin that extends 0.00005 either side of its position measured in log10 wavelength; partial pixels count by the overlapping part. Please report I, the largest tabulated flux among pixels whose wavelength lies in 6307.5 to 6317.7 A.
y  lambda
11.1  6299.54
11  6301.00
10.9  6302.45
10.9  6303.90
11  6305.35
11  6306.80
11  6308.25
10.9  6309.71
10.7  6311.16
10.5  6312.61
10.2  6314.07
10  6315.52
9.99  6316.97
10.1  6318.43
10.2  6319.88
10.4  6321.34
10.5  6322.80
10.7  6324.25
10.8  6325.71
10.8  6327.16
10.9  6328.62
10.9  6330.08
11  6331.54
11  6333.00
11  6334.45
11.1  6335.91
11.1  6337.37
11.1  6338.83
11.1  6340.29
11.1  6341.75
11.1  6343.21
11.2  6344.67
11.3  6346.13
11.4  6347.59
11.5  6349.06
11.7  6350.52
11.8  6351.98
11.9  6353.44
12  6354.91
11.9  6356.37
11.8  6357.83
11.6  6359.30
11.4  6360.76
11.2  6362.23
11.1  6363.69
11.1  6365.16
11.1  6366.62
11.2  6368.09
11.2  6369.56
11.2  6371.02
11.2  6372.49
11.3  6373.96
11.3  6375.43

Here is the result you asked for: 11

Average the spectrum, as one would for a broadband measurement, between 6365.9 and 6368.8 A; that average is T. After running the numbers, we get 11.1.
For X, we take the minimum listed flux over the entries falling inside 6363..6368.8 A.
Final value 11.1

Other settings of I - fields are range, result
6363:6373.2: 11.2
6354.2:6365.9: 12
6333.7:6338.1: 11.1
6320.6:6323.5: 10.5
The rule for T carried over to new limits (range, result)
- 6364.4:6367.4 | 11.1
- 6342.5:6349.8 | 11.3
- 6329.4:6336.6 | 11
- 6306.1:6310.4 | 11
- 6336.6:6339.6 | 11.1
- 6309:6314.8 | 10.6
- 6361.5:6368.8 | 11.1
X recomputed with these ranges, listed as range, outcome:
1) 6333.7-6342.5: 11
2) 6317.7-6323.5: 10.1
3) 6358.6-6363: 11.2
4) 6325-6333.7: 10.8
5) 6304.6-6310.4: 10.9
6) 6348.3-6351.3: 11.5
